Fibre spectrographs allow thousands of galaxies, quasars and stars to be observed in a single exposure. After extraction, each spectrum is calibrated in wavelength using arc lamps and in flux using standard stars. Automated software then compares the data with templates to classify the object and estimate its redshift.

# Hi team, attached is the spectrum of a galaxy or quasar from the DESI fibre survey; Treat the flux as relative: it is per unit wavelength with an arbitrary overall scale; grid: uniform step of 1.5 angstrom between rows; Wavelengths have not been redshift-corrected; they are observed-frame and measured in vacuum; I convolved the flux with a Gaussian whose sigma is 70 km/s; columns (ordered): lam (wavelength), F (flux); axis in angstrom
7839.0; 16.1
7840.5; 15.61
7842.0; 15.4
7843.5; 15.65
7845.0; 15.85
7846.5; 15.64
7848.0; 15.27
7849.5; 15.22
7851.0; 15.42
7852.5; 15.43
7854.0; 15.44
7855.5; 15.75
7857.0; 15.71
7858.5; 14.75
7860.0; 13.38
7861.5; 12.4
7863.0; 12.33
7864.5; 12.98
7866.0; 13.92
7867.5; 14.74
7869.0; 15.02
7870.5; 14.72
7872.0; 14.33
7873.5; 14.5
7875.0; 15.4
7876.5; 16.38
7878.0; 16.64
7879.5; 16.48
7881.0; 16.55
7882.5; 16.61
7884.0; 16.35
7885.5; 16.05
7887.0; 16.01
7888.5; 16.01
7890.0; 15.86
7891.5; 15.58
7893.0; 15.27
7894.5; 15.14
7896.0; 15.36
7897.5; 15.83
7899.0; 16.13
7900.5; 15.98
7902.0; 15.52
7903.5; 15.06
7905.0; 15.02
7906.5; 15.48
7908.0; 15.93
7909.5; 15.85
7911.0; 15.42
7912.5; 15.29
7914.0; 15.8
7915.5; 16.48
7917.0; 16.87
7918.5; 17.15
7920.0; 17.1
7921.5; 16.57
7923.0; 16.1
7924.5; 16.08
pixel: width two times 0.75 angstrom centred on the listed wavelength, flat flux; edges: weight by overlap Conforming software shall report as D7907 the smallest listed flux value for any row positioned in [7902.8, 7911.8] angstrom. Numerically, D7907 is 15.02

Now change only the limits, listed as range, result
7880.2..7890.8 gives 15.86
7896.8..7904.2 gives 15.06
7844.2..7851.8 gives 15.22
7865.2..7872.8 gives 13.92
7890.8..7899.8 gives 15.14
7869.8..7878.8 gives 14.33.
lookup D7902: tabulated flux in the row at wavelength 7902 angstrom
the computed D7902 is 15.52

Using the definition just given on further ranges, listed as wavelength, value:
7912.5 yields 15.29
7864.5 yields 12.98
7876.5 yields 16.38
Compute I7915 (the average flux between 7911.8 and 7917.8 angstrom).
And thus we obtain 16.1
